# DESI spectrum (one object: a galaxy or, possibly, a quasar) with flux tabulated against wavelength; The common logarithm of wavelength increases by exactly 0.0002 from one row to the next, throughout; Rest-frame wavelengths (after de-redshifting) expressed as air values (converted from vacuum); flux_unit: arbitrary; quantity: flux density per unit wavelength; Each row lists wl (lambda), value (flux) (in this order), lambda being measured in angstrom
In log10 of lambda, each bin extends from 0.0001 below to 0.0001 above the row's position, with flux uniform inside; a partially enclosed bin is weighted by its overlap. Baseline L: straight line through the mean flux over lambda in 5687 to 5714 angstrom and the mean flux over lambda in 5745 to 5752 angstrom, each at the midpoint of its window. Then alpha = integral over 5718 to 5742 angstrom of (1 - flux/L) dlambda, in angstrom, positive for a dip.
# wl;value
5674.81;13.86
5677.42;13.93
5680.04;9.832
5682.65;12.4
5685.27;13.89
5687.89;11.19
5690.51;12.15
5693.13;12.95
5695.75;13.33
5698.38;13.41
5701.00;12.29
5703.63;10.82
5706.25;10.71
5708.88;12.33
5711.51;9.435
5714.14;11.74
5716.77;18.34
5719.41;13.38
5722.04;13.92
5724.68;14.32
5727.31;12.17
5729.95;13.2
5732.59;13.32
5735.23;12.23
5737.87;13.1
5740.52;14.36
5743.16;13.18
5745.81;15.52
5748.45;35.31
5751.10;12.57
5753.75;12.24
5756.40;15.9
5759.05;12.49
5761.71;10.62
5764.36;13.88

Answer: 6.2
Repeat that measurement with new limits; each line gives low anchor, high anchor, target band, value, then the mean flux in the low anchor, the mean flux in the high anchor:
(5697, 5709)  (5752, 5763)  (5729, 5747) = -1.6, 11.9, 12.8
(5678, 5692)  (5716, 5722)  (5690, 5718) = 2.6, 12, 15.2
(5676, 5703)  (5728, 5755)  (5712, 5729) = 0.6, 12.5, 15.4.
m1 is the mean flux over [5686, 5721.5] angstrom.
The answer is 12.5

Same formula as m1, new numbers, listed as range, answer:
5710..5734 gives 13.3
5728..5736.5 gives 12.9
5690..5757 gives 13.9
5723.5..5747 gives 13.5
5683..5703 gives 12.7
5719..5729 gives 13.5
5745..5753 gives 20.9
